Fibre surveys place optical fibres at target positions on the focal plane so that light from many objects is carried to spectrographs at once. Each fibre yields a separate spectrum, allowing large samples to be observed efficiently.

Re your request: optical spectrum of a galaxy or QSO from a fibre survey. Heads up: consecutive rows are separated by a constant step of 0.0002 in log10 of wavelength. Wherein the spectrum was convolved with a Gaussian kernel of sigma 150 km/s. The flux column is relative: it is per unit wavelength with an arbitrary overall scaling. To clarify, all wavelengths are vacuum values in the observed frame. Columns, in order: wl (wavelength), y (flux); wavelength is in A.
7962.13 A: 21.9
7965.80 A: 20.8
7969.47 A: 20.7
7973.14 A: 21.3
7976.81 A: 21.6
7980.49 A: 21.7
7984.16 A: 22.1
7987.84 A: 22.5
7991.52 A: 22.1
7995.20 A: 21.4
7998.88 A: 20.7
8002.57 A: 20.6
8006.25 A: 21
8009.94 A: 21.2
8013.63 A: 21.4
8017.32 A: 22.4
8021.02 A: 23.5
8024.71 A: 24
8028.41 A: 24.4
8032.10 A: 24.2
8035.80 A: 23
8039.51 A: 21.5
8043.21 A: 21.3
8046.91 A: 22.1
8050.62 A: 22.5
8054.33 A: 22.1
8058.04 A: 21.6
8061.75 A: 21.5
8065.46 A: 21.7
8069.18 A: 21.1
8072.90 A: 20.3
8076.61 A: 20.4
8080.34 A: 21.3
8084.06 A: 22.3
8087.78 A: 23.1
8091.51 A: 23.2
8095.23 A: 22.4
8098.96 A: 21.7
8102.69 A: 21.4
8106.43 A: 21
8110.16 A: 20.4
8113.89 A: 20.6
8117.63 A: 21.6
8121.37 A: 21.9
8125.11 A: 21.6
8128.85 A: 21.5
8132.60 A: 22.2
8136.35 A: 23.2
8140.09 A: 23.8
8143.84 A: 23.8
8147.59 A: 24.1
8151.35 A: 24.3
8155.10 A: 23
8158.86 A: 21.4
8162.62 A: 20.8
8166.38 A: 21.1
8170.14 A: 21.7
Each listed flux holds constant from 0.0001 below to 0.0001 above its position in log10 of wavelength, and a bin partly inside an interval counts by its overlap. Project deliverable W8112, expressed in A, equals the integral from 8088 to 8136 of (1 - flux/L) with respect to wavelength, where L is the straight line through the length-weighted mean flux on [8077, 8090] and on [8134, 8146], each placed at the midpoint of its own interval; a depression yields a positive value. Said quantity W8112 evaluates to 2.3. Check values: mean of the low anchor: 22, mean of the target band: 21.7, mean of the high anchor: 23.6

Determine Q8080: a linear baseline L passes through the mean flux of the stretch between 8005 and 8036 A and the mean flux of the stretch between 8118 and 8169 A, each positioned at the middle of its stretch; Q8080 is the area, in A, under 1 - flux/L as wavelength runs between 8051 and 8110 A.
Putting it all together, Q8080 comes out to 2.58 A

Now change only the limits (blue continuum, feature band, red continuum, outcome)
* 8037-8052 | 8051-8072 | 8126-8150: 0.5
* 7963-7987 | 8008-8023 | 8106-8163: -0.3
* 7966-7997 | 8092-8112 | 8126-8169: 0.7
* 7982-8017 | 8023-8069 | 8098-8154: -1.4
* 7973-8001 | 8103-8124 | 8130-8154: 1.8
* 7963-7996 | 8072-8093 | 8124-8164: 0.5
